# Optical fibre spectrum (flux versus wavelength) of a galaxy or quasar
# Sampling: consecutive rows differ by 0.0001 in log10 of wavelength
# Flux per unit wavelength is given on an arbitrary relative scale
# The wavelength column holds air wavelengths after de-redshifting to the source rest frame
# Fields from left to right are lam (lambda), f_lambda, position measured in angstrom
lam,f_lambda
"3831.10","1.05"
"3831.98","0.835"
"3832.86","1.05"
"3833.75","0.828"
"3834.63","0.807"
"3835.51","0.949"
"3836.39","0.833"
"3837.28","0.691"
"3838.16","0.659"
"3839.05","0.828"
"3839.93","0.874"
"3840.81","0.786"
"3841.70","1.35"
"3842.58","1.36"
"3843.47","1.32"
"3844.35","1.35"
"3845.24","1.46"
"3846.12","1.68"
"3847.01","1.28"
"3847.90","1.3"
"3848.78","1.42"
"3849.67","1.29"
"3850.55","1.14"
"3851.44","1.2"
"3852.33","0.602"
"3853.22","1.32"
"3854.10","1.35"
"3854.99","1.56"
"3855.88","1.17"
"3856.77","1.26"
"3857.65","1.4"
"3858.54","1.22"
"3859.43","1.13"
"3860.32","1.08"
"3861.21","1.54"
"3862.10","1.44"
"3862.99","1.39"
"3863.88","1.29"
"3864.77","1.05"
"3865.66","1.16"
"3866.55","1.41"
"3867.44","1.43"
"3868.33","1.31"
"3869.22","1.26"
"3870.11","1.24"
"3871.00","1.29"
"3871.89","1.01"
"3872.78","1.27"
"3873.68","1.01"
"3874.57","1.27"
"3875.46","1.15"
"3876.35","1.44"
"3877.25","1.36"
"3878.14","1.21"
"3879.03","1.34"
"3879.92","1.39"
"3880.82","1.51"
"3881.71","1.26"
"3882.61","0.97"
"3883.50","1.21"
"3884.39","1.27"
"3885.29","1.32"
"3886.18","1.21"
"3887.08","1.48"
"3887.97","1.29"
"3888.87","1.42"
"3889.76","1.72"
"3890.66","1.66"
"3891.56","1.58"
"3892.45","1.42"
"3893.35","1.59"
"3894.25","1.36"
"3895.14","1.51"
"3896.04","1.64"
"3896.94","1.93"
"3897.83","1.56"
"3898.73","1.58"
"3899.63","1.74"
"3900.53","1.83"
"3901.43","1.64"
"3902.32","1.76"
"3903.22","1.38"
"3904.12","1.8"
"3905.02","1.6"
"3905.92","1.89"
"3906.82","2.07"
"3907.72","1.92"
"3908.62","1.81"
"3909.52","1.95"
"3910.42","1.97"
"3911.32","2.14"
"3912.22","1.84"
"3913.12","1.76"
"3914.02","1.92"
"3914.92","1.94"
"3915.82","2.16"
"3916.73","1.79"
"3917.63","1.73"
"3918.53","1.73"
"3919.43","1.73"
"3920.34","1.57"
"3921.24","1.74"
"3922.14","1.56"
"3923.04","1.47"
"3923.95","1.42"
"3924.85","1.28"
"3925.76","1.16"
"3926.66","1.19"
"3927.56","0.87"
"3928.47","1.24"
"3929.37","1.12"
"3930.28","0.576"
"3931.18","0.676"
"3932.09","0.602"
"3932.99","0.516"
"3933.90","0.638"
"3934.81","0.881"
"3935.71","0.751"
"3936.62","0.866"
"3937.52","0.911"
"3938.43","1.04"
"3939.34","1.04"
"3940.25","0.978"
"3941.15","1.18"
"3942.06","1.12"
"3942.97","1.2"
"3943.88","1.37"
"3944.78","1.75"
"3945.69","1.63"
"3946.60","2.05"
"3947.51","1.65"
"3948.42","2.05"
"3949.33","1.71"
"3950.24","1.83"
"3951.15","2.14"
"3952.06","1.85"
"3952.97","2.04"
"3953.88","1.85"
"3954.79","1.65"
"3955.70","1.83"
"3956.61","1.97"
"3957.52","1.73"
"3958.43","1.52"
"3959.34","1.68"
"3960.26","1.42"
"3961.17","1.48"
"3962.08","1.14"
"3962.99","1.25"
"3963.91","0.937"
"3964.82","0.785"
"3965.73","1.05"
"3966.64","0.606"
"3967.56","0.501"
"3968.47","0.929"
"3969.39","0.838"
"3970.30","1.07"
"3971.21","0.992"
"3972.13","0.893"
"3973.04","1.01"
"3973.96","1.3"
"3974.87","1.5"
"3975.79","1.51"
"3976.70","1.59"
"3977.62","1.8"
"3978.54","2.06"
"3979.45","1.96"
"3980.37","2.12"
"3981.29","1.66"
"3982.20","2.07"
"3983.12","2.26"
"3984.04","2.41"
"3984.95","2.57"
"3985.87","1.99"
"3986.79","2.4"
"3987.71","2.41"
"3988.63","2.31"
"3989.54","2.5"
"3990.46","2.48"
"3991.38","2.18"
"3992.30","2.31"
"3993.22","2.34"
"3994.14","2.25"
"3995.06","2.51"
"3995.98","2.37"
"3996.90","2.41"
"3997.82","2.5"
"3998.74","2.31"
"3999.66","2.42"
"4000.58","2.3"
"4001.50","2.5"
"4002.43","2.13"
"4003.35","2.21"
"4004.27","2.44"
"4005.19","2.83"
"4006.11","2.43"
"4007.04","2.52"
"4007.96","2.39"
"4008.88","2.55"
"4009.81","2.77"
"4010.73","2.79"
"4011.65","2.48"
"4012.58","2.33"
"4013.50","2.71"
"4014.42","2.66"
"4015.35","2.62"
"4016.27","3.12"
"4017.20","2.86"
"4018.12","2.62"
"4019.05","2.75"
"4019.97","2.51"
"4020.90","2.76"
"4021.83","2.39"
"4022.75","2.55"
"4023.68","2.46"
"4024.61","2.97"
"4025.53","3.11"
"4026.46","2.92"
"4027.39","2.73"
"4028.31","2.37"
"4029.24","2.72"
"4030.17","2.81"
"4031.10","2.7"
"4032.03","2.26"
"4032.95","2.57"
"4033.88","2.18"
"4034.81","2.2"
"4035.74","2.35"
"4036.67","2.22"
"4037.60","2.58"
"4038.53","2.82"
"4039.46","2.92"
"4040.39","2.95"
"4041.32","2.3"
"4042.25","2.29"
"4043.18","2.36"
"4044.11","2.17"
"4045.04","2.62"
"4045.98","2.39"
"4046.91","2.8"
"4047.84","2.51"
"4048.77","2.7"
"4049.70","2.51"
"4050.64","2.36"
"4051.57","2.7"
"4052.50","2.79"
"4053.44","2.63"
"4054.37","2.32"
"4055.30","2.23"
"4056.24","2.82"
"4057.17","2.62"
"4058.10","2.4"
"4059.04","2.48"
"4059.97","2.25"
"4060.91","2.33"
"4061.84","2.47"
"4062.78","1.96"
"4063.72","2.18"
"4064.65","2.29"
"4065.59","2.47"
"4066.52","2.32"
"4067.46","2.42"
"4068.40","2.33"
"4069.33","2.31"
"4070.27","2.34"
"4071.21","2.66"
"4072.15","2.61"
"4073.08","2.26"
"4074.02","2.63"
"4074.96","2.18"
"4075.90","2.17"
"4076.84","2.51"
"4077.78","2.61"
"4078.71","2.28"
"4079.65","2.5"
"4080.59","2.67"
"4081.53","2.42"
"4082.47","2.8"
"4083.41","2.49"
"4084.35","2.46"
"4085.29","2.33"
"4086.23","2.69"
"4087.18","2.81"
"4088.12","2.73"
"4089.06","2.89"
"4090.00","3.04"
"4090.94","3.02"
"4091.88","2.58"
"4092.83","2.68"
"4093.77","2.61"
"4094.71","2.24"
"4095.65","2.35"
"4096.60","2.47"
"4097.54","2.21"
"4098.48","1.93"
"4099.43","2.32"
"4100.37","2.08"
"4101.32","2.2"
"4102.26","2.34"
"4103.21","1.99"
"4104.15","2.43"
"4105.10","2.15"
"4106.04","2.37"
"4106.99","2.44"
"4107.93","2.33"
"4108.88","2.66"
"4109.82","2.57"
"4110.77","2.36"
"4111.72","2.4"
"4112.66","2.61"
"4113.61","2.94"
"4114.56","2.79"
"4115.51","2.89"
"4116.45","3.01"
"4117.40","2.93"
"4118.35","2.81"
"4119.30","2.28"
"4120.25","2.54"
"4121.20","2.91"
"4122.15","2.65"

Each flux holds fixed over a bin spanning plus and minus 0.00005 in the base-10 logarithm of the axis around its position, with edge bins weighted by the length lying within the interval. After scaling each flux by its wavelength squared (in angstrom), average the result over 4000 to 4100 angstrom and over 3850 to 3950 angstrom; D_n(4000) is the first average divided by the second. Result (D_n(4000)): 1.94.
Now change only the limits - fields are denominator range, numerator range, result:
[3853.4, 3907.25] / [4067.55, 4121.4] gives 1.98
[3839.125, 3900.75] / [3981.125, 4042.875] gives 2.02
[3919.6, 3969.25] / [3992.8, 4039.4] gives 2.04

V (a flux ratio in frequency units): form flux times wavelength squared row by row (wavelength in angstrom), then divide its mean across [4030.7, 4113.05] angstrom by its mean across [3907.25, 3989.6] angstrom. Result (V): 1.7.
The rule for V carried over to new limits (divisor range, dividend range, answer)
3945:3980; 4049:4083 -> 1.75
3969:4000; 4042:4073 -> 1.28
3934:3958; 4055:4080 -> 1.71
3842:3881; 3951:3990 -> 1.33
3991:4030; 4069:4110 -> 1.00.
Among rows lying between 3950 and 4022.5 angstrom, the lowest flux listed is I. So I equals 0.501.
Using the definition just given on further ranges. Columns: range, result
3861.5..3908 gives 0.97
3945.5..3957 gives 1.63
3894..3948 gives 0.516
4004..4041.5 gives 2.18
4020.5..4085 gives 1.96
